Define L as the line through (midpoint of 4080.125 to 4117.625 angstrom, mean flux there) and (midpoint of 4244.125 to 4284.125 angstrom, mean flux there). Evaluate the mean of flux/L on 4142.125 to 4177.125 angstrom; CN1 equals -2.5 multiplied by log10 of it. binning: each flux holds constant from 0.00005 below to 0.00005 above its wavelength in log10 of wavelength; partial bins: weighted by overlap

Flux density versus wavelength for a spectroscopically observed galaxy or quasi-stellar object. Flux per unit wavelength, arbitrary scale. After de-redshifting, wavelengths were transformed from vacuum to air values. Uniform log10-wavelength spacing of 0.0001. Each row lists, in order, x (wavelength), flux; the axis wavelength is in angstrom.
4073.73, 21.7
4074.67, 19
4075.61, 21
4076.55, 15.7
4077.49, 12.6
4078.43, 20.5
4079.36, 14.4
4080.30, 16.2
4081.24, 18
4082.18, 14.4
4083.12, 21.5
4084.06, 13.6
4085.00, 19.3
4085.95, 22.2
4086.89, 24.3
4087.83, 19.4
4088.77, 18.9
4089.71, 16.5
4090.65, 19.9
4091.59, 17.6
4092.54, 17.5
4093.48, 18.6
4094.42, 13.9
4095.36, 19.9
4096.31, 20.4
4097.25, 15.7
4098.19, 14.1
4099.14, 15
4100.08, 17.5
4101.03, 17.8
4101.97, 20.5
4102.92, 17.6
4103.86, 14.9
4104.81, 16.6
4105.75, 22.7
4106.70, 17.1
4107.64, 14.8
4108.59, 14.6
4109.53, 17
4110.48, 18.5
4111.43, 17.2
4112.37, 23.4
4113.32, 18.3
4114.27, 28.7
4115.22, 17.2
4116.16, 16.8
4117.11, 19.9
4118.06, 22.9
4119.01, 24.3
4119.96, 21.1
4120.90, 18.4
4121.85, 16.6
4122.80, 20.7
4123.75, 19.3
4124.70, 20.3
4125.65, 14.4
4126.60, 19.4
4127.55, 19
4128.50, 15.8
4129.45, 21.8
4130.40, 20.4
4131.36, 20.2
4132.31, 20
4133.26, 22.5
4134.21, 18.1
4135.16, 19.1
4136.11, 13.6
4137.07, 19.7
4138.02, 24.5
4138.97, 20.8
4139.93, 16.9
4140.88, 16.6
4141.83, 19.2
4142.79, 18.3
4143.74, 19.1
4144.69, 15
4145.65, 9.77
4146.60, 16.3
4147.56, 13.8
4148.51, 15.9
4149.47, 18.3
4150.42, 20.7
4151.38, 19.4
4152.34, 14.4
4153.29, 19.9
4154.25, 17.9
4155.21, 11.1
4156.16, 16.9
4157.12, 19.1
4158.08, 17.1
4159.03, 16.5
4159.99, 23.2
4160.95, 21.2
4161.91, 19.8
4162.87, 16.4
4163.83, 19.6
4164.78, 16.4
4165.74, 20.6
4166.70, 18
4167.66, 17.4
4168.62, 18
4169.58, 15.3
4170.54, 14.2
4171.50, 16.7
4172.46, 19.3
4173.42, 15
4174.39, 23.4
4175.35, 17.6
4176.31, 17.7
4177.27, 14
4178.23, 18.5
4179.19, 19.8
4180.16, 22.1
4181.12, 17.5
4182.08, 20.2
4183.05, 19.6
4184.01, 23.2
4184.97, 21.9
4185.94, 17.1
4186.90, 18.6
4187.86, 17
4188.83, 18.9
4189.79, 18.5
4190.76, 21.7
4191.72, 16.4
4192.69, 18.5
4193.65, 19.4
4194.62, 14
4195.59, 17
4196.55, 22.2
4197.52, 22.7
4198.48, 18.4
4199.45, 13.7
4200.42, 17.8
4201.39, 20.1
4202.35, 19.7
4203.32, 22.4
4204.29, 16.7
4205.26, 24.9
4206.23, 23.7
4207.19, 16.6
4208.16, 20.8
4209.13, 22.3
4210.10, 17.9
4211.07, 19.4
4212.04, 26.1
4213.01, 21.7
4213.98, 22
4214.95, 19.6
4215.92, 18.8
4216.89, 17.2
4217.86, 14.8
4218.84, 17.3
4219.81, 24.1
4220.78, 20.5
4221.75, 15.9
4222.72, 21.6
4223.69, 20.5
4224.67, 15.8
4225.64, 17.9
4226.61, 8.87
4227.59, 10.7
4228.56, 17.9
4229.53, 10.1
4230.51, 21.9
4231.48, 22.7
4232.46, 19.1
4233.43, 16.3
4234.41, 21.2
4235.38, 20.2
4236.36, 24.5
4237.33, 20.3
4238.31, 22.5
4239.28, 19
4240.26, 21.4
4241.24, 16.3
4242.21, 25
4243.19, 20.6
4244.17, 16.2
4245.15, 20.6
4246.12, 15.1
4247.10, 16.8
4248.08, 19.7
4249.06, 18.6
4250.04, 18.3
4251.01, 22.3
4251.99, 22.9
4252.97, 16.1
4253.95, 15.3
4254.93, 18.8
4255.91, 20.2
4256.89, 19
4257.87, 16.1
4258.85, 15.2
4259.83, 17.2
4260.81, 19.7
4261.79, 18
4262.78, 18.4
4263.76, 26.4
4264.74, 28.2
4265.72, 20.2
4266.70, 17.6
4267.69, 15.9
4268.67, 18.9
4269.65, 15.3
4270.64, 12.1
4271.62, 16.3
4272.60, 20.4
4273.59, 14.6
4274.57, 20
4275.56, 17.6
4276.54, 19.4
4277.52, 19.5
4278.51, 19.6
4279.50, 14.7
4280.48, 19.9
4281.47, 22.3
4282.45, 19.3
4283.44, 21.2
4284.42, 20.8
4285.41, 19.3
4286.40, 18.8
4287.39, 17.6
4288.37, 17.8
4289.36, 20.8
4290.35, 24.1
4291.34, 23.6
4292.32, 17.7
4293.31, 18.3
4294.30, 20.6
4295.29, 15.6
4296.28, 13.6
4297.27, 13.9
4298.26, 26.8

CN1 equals 0.056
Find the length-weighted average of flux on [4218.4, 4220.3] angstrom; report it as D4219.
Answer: 20.8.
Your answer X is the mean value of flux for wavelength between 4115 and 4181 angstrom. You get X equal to 18.3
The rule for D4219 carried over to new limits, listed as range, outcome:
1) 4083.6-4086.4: 18.3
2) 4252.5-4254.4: 15.7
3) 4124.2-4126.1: 17.4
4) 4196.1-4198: 22.4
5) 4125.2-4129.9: 18.1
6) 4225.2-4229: 13.7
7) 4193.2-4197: 18.1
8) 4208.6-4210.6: 20.1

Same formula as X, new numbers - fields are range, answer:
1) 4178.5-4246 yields 19.2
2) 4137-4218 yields 18.6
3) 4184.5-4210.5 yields 19.2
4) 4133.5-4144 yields 18.8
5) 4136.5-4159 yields 17.4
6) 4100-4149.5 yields 18.6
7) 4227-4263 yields 18.7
